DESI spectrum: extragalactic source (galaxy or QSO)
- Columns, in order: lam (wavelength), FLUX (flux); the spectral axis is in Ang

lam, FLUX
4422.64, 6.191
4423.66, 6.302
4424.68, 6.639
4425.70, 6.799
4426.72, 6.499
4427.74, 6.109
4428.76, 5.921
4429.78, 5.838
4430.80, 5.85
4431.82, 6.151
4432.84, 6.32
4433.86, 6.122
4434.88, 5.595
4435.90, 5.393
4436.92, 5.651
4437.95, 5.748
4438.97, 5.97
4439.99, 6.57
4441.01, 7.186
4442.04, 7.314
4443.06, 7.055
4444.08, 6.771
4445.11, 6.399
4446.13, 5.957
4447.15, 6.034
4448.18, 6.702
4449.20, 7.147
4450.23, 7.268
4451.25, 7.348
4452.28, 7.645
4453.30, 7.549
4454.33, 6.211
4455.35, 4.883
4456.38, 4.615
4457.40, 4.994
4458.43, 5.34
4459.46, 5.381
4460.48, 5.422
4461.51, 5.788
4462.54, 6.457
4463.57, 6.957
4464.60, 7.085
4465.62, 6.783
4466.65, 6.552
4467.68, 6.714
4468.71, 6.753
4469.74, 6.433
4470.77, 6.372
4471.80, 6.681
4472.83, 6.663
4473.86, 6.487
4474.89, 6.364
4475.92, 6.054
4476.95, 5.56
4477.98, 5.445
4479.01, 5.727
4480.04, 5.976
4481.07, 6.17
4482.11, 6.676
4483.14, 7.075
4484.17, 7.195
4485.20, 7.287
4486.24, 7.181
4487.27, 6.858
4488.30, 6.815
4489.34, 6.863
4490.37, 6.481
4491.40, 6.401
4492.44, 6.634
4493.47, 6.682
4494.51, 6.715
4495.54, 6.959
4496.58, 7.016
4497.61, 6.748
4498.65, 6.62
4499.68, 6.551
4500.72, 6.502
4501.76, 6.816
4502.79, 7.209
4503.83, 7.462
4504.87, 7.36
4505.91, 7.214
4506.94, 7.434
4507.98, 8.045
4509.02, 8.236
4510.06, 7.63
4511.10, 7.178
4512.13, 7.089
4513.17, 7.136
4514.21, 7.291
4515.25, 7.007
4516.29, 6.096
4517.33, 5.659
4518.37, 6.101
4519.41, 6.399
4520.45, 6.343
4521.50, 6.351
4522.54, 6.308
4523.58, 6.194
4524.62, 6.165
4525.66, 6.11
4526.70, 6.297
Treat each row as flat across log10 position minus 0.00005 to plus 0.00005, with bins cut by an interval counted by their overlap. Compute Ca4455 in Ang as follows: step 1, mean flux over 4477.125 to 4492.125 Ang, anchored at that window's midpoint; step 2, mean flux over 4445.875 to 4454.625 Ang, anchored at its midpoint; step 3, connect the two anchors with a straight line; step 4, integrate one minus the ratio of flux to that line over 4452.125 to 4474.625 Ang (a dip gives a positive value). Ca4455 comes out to 1.8 Ang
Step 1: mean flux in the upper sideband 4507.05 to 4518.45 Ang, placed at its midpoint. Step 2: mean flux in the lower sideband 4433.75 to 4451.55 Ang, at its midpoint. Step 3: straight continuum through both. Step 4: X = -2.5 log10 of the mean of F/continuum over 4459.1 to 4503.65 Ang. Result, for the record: 0.04 mag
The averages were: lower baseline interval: 6.45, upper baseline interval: 7.09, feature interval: 6.55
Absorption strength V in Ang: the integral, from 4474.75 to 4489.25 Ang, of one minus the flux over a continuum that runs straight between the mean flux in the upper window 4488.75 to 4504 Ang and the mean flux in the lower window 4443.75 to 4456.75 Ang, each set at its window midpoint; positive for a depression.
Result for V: 0.5 Ang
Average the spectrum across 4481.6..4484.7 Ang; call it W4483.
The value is 7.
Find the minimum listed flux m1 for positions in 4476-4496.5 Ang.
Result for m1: 5.445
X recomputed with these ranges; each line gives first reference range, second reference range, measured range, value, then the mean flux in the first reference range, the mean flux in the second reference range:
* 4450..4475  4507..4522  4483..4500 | -0.03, 6.34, 6.91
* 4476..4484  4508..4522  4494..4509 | -0.08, 6.14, 6.85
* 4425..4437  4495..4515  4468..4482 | 0.08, 6.04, 7.18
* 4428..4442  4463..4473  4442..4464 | 0.02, 6.07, 6.7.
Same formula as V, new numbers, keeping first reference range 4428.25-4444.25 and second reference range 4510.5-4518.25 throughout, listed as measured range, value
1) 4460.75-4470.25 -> -0.25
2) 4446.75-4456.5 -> -0.48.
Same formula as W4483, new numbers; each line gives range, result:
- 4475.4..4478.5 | 5.69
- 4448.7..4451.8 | 7.25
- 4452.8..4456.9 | 5.81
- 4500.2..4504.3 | 6.99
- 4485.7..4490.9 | 6.84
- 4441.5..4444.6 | 7.03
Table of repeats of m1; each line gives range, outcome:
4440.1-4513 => 4.615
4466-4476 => 6.054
